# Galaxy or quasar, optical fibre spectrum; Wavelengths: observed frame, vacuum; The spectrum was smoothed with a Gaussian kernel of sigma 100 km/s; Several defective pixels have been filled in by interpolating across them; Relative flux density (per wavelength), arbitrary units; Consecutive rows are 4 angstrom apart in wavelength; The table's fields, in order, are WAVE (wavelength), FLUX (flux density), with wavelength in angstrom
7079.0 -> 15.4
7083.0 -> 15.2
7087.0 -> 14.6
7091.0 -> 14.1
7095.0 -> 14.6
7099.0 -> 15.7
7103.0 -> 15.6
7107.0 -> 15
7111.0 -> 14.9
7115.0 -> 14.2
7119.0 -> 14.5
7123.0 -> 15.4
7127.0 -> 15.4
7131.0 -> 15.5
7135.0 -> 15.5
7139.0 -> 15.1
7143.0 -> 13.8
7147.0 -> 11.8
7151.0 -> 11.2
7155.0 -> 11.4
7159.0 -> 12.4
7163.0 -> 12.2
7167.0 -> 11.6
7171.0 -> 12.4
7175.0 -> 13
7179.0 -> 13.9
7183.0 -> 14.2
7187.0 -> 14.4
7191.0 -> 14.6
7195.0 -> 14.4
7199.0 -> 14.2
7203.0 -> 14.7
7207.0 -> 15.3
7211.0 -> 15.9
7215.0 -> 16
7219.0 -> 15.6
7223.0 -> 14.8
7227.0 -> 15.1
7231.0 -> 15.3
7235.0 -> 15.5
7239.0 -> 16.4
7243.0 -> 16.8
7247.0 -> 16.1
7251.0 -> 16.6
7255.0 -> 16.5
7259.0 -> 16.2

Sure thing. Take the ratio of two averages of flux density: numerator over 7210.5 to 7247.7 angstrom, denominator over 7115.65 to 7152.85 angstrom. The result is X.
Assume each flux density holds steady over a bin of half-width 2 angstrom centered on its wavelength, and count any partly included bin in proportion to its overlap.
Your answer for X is 1.1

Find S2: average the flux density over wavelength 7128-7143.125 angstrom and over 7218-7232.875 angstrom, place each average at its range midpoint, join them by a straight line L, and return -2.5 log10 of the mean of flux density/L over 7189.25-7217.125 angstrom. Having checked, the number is 0.01 mag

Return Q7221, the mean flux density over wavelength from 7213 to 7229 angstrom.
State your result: 15.4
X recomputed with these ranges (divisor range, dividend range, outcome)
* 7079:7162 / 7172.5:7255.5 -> 1.06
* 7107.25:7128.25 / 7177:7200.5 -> 0.96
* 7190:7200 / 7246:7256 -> 1.14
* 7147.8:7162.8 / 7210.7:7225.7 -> 1.32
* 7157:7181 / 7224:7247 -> 1.26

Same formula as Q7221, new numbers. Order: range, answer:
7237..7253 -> 16.5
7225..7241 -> 15.6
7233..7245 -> 16.2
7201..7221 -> 15.5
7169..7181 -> 13.1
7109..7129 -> 14.9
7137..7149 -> 13.6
